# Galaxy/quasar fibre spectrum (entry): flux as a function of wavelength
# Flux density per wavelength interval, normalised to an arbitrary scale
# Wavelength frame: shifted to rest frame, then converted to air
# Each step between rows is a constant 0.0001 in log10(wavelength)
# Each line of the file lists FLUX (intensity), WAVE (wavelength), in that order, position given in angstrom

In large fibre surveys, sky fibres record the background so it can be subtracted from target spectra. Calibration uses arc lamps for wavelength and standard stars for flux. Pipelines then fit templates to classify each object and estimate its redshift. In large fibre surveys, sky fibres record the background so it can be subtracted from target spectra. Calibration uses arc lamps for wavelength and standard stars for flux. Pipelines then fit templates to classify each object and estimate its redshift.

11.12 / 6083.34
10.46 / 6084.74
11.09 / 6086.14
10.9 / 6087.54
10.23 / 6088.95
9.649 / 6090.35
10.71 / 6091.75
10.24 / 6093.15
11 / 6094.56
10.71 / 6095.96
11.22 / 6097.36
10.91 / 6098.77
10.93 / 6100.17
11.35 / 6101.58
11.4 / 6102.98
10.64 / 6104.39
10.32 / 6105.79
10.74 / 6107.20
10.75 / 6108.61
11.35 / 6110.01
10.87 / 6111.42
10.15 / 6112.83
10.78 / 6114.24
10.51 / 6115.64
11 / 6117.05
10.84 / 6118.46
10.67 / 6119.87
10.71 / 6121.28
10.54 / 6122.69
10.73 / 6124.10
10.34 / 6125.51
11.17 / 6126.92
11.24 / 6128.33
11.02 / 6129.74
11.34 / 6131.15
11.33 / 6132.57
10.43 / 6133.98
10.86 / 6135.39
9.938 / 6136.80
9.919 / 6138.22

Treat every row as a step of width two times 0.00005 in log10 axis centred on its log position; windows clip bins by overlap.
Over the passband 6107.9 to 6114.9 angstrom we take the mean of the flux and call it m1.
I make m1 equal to 10.8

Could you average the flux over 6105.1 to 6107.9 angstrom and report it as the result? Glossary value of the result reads 10.5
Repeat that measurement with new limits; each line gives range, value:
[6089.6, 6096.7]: 10.5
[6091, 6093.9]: 10.5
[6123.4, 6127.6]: 10.7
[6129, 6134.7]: 11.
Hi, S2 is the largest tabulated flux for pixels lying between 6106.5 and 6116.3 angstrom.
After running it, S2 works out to 11.35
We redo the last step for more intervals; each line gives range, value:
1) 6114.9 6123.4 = 11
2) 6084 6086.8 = 11.09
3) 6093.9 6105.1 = 11.4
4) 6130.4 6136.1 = 11.34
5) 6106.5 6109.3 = 10.75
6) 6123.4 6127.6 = 11.17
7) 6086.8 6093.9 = 10.9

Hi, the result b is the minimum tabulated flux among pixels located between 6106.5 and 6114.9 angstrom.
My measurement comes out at 10.15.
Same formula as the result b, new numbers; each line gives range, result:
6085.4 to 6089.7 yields 10.23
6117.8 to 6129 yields 10.34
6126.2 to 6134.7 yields 10.43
